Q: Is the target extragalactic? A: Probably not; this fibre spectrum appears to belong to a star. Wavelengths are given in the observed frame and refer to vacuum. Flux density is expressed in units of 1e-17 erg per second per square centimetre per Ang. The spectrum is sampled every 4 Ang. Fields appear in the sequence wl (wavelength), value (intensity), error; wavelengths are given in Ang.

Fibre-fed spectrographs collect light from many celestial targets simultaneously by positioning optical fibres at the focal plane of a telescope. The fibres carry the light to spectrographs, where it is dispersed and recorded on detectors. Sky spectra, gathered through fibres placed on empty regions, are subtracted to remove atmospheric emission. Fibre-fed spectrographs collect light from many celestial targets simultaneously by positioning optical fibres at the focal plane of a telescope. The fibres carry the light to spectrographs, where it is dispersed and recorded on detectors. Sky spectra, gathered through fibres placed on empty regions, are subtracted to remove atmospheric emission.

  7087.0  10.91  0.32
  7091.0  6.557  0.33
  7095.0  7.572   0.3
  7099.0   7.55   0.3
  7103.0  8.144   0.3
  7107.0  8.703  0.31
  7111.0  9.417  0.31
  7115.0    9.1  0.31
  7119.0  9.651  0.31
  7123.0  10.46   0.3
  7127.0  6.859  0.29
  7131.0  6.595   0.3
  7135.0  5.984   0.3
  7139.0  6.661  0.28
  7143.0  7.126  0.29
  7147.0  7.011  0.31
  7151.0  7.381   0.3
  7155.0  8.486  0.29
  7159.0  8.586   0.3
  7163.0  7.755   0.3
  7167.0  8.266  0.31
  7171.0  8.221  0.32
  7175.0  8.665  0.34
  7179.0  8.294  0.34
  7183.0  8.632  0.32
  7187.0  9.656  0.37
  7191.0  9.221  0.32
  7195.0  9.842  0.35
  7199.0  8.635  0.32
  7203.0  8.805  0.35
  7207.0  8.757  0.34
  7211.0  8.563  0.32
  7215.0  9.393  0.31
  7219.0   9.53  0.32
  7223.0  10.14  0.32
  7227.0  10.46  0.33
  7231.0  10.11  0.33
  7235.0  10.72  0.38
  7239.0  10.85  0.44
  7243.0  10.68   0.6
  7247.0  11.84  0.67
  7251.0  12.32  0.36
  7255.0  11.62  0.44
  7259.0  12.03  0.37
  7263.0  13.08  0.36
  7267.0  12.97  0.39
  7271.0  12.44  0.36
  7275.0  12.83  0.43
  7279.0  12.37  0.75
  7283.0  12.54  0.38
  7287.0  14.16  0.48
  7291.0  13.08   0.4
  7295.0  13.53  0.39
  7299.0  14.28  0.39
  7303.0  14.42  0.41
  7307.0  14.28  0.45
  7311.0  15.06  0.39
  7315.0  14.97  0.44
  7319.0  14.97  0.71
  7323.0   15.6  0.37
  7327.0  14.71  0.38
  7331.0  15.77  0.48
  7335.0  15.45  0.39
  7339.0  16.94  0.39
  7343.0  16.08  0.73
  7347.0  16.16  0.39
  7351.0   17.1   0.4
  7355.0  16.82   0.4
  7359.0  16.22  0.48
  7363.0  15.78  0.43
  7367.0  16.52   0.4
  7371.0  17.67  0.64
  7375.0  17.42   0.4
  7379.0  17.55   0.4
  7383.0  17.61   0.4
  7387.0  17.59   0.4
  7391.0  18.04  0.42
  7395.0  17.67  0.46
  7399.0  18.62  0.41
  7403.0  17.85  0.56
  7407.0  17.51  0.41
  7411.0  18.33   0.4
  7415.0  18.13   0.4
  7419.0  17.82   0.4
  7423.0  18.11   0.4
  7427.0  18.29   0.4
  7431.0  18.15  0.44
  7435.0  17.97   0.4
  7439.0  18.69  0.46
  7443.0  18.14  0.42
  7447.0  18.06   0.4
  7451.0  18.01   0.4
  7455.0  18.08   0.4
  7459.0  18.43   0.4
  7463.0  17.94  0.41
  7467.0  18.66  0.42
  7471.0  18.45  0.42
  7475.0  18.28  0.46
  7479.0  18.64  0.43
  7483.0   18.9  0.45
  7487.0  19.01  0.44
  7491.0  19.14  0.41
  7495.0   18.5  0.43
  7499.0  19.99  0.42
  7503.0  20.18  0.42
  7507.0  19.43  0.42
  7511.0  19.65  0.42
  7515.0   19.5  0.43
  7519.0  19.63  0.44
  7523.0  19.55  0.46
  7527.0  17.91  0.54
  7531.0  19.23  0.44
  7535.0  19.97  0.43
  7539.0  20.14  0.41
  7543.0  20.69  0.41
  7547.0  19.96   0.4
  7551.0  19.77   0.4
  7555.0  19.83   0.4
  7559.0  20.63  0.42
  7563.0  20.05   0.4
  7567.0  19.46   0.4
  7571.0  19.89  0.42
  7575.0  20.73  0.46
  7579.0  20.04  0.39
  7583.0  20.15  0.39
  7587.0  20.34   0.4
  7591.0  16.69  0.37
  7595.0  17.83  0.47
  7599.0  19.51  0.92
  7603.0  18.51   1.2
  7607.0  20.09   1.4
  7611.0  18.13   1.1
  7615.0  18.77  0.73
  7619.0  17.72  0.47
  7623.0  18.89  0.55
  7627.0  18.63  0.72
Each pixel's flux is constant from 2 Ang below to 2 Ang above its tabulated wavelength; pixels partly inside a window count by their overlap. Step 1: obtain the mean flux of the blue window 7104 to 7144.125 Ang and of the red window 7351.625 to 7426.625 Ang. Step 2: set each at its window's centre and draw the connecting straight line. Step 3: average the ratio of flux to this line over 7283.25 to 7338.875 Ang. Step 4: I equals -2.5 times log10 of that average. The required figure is 0.01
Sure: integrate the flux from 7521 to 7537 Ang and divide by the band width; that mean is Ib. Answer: 19.2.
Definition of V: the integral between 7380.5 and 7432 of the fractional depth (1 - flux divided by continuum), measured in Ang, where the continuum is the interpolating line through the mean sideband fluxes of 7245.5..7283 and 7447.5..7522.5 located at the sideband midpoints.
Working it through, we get -4.3 Ang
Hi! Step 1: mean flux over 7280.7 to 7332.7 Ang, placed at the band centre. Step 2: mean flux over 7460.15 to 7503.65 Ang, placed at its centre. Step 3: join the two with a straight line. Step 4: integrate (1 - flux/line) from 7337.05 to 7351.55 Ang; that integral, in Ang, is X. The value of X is -1.1 Ang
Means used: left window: 14.4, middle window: 16.5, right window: 18.8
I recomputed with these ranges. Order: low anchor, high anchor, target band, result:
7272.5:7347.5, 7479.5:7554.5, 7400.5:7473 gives -0.04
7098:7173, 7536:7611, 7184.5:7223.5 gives 0.07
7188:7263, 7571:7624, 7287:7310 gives -0.17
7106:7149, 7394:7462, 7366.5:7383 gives -0.07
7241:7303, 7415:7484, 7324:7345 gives -0.08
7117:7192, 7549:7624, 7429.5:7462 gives -0.16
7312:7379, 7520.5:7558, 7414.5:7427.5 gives -0.03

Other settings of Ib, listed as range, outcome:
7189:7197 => 9.53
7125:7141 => 6.52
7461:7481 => 18.4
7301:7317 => 14.7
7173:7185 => 8.53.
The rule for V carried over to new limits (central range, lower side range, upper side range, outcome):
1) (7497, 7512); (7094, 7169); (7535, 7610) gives -1.6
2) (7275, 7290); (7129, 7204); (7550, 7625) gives -2.4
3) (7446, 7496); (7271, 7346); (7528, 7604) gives -2.1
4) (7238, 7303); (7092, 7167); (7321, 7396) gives 3.4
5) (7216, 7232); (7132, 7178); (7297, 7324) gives 1.2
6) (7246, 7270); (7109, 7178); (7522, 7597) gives -2.4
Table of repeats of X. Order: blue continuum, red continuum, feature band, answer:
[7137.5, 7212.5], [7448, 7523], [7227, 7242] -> -0.25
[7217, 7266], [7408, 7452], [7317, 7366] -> -3.69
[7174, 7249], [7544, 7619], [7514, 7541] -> -2.12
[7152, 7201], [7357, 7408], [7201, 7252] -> 3.22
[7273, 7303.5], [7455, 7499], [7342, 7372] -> -2.45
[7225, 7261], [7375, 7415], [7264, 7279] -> -0.35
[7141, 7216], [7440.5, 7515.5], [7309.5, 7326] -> -2.31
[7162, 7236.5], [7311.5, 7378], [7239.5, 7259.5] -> -0.08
